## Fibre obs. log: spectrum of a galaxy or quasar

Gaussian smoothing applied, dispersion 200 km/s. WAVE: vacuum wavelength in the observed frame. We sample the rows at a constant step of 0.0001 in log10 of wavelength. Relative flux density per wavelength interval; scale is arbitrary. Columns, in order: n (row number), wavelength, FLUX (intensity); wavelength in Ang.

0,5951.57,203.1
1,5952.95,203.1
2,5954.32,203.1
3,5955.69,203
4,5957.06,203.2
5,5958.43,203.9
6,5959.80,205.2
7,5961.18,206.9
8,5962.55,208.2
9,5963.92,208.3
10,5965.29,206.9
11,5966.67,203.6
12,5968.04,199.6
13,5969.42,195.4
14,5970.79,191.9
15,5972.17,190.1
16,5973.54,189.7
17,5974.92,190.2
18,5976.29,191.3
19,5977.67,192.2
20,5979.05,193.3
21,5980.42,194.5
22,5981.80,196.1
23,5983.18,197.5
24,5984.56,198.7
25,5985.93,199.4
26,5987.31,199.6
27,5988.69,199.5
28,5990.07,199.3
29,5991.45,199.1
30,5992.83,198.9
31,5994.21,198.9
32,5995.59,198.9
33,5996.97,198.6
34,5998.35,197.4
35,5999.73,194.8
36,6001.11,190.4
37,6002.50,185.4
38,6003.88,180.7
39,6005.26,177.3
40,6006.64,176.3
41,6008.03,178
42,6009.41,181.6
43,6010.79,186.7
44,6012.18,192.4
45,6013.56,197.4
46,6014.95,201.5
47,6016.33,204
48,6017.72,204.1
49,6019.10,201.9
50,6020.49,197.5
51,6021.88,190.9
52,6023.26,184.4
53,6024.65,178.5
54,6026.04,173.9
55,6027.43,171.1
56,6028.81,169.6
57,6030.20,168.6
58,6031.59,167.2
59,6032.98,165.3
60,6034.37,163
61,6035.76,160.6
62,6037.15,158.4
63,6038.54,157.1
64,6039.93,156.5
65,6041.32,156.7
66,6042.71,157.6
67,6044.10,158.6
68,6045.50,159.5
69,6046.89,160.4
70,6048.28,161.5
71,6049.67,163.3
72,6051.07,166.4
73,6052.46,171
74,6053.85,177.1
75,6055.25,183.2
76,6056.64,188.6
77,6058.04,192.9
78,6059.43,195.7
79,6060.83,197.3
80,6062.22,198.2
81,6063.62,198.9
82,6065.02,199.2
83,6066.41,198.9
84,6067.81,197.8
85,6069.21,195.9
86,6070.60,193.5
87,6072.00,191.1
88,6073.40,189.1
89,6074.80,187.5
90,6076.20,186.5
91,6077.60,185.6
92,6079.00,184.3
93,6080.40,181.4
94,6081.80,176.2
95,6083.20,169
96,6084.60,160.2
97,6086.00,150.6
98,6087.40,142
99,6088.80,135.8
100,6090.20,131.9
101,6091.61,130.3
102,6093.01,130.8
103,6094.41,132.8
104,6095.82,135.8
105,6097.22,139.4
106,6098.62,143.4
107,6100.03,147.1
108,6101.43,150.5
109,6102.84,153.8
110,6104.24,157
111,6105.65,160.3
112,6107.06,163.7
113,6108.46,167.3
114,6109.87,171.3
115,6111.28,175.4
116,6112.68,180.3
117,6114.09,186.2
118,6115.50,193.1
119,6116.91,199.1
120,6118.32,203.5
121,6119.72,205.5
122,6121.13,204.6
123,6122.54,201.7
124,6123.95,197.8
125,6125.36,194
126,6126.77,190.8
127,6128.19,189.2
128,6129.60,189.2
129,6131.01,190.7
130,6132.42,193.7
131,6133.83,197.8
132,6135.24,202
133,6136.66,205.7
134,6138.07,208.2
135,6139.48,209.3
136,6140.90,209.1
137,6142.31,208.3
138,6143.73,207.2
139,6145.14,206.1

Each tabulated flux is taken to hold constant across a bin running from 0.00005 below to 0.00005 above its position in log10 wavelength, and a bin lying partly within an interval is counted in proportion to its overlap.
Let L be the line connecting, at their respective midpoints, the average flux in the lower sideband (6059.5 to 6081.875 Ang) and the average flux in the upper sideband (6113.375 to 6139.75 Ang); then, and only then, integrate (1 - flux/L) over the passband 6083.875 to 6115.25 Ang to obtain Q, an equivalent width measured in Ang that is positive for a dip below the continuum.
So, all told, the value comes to 6.8 Ang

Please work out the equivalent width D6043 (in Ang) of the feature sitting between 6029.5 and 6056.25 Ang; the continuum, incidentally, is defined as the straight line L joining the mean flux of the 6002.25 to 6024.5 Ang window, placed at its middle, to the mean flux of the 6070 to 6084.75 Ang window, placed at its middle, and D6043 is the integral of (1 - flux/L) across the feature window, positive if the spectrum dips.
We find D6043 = 3.2 Ang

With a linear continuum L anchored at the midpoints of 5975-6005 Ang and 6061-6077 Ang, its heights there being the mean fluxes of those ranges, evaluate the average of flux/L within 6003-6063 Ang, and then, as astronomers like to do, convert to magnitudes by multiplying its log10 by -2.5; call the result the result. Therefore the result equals 0.10 mag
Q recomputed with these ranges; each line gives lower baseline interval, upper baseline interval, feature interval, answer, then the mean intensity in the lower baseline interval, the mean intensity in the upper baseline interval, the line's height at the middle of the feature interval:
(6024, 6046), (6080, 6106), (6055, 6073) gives -4.5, 164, 148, 156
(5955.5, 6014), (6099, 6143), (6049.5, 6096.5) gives 3.9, 195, 187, 190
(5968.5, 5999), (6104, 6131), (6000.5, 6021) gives 0.4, 196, 186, 194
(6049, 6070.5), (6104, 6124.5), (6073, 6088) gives 1.1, 188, 185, 187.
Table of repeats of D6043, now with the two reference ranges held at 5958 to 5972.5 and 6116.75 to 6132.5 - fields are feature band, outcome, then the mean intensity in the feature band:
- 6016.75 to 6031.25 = 1.2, 184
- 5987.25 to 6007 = 0.8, 193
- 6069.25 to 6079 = 0.5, 189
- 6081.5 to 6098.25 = 4.6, 144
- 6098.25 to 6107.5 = 2.0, 154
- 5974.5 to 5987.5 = 0.4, 195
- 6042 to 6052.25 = 1.9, 161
